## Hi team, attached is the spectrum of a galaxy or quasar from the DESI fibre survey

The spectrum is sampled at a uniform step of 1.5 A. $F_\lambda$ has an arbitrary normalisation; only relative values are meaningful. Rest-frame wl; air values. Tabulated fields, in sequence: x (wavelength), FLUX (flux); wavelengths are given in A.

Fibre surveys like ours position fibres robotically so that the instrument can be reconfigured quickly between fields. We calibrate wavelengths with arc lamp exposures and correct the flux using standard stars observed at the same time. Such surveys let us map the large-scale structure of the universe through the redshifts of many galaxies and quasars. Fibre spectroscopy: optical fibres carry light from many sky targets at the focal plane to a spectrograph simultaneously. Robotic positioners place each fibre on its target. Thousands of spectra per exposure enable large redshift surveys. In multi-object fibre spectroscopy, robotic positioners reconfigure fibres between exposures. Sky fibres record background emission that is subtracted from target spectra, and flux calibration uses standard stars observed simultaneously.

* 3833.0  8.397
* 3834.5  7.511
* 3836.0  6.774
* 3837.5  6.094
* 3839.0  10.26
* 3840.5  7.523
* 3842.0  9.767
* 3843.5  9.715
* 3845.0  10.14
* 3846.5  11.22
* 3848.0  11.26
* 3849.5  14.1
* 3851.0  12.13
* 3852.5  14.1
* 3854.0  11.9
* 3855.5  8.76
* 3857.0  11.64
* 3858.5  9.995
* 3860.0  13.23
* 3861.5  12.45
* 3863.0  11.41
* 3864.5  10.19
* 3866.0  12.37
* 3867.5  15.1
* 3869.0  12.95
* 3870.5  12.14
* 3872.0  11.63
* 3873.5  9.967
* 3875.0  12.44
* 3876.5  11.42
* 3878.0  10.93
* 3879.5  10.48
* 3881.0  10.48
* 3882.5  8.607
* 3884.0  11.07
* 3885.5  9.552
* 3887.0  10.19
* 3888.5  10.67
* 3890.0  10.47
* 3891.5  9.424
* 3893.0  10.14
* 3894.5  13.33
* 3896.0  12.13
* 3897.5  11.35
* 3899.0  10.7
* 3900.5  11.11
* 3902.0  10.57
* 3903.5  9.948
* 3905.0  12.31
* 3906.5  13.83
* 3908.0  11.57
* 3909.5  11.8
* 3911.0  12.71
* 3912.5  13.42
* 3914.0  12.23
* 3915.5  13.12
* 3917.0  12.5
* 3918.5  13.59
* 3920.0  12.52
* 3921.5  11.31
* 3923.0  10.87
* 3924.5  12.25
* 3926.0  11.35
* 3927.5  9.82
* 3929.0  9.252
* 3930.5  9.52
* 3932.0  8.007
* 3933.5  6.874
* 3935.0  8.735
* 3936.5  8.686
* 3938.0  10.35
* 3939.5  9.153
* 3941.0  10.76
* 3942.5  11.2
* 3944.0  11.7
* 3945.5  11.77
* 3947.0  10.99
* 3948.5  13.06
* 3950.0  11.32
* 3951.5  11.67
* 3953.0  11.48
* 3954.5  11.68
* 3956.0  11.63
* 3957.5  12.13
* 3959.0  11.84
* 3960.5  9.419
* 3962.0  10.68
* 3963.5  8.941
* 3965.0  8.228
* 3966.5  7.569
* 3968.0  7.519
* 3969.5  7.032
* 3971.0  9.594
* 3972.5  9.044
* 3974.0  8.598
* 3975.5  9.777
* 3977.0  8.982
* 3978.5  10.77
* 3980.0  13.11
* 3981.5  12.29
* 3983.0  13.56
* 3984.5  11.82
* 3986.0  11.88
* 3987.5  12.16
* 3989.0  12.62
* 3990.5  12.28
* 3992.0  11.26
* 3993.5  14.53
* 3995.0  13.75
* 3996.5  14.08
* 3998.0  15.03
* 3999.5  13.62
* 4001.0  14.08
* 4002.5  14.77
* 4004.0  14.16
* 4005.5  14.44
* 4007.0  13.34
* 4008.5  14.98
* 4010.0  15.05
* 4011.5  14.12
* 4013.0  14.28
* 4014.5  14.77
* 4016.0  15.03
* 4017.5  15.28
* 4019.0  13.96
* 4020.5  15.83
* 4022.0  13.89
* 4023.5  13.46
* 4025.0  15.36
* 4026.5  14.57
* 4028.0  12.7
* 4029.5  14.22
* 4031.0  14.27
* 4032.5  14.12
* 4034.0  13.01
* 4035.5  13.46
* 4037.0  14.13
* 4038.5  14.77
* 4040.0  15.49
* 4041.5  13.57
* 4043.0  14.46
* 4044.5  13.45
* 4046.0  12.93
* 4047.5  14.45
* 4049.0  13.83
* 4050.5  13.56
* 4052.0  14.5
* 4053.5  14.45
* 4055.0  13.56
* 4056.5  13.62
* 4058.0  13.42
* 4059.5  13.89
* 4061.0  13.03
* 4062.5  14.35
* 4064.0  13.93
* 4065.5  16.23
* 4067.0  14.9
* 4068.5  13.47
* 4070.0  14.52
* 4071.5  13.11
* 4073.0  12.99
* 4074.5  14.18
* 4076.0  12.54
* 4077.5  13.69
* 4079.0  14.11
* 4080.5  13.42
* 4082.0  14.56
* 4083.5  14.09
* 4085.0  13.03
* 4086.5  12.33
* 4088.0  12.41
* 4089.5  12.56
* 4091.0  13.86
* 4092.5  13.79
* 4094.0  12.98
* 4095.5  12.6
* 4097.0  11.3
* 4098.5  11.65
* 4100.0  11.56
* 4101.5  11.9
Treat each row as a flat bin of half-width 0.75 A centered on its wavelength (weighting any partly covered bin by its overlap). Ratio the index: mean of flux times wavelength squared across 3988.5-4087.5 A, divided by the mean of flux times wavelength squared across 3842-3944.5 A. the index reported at 1.35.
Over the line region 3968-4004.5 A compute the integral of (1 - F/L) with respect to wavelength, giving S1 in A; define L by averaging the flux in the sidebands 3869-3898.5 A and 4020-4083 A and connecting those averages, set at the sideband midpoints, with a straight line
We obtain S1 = 2.6 A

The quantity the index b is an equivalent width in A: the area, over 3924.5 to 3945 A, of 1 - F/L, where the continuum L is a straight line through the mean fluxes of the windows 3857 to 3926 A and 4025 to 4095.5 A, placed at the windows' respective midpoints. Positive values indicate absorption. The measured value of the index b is 4.00 A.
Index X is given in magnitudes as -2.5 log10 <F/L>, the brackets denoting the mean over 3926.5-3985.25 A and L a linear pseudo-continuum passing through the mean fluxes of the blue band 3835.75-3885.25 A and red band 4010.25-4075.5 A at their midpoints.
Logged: 0.23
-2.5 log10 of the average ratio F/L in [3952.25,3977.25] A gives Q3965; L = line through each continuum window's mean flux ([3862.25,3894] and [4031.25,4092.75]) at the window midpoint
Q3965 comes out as 0.26 mag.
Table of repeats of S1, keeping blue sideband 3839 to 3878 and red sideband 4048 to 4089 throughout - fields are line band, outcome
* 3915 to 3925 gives -0.12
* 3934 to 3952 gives 2.44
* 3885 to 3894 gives 1.24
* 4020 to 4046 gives -1.43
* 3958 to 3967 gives 2.16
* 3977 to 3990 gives 0.76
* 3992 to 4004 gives -0.99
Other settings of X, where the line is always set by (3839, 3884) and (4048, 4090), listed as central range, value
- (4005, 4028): -0.109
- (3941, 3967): 0.135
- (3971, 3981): 0.247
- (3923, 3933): 0.202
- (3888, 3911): 0.037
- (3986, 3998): -0.016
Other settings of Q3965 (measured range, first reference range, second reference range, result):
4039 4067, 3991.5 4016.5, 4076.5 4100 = -0.04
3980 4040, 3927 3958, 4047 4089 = -0.14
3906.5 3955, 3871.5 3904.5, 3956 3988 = -0.06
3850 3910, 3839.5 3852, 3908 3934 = -0.03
